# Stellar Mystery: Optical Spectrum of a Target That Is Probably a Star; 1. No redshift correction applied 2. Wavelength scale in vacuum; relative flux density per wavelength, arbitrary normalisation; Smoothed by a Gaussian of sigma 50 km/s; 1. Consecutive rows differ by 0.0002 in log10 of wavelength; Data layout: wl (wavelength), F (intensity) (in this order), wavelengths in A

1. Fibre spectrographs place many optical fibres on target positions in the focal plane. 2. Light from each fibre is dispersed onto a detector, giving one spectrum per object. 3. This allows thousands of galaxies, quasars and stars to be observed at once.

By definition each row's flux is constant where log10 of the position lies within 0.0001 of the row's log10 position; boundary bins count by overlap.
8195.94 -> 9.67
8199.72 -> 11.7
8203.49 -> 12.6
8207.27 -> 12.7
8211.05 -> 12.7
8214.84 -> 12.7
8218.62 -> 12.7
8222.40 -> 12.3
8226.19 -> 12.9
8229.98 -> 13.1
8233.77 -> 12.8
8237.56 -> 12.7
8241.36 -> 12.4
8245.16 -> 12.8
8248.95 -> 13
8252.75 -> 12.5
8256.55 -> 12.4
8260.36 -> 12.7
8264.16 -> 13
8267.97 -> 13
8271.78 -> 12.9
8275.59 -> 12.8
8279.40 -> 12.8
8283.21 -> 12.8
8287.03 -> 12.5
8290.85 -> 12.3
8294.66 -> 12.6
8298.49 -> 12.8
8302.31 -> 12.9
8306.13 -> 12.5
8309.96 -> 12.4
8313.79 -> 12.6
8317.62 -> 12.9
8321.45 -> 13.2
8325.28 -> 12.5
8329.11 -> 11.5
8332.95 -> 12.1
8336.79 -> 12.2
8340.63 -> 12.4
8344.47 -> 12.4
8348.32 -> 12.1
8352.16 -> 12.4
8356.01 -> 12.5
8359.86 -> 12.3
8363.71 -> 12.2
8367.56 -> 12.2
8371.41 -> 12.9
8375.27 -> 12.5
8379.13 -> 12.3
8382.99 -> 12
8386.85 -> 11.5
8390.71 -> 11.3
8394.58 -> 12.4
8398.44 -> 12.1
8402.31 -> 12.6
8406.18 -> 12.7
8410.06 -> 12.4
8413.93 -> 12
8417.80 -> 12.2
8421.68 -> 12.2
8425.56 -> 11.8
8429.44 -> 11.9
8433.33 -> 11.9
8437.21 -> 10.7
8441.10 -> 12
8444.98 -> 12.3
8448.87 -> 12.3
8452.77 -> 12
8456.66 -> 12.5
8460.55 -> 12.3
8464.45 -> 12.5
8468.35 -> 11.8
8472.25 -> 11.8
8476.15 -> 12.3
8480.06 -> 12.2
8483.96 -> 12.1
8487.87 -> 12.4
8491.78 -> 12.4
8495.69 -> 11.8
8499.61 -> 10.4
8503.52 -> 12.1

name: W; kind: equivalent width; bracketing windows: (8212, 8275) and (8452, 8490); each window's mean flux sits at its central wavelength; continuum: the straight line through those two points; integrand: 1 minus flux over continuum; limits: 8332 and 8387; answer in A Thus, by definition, 0.8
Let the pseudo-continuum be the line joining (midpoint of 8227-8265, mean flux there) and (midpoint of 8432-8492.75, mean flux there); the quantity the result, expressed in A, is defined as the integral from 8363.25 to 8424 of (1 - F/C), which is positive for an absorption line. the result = 0.4 A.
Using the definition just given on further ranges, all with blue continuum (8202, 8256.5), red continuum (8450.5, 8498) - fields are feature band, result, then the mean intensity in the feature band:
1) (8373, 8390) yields 0.5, 12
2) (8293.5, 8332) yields -0.2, 12.6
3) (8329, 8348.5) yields 0.4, 12.2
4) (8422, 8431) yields 0.3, 11.9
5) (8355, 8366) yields 0.1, 12.3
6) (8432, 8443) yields 0.7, 11.5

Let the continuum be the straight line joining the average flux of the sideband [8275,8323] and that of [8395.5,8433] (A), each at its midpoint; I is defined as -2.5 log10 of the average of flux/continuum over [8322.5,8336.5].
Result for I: 0.04 mag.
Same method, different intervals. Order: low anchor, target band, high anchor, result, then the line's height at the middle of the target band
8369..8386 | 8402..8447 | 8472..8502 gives 0.01 mag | 12.2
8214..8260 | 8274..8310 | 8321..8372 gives -0.01 mag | 12.5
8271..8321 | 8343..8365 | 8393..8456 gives 0.01 mag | 12.4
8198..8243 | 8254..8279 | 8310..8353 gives -0.02 mag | 12.5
